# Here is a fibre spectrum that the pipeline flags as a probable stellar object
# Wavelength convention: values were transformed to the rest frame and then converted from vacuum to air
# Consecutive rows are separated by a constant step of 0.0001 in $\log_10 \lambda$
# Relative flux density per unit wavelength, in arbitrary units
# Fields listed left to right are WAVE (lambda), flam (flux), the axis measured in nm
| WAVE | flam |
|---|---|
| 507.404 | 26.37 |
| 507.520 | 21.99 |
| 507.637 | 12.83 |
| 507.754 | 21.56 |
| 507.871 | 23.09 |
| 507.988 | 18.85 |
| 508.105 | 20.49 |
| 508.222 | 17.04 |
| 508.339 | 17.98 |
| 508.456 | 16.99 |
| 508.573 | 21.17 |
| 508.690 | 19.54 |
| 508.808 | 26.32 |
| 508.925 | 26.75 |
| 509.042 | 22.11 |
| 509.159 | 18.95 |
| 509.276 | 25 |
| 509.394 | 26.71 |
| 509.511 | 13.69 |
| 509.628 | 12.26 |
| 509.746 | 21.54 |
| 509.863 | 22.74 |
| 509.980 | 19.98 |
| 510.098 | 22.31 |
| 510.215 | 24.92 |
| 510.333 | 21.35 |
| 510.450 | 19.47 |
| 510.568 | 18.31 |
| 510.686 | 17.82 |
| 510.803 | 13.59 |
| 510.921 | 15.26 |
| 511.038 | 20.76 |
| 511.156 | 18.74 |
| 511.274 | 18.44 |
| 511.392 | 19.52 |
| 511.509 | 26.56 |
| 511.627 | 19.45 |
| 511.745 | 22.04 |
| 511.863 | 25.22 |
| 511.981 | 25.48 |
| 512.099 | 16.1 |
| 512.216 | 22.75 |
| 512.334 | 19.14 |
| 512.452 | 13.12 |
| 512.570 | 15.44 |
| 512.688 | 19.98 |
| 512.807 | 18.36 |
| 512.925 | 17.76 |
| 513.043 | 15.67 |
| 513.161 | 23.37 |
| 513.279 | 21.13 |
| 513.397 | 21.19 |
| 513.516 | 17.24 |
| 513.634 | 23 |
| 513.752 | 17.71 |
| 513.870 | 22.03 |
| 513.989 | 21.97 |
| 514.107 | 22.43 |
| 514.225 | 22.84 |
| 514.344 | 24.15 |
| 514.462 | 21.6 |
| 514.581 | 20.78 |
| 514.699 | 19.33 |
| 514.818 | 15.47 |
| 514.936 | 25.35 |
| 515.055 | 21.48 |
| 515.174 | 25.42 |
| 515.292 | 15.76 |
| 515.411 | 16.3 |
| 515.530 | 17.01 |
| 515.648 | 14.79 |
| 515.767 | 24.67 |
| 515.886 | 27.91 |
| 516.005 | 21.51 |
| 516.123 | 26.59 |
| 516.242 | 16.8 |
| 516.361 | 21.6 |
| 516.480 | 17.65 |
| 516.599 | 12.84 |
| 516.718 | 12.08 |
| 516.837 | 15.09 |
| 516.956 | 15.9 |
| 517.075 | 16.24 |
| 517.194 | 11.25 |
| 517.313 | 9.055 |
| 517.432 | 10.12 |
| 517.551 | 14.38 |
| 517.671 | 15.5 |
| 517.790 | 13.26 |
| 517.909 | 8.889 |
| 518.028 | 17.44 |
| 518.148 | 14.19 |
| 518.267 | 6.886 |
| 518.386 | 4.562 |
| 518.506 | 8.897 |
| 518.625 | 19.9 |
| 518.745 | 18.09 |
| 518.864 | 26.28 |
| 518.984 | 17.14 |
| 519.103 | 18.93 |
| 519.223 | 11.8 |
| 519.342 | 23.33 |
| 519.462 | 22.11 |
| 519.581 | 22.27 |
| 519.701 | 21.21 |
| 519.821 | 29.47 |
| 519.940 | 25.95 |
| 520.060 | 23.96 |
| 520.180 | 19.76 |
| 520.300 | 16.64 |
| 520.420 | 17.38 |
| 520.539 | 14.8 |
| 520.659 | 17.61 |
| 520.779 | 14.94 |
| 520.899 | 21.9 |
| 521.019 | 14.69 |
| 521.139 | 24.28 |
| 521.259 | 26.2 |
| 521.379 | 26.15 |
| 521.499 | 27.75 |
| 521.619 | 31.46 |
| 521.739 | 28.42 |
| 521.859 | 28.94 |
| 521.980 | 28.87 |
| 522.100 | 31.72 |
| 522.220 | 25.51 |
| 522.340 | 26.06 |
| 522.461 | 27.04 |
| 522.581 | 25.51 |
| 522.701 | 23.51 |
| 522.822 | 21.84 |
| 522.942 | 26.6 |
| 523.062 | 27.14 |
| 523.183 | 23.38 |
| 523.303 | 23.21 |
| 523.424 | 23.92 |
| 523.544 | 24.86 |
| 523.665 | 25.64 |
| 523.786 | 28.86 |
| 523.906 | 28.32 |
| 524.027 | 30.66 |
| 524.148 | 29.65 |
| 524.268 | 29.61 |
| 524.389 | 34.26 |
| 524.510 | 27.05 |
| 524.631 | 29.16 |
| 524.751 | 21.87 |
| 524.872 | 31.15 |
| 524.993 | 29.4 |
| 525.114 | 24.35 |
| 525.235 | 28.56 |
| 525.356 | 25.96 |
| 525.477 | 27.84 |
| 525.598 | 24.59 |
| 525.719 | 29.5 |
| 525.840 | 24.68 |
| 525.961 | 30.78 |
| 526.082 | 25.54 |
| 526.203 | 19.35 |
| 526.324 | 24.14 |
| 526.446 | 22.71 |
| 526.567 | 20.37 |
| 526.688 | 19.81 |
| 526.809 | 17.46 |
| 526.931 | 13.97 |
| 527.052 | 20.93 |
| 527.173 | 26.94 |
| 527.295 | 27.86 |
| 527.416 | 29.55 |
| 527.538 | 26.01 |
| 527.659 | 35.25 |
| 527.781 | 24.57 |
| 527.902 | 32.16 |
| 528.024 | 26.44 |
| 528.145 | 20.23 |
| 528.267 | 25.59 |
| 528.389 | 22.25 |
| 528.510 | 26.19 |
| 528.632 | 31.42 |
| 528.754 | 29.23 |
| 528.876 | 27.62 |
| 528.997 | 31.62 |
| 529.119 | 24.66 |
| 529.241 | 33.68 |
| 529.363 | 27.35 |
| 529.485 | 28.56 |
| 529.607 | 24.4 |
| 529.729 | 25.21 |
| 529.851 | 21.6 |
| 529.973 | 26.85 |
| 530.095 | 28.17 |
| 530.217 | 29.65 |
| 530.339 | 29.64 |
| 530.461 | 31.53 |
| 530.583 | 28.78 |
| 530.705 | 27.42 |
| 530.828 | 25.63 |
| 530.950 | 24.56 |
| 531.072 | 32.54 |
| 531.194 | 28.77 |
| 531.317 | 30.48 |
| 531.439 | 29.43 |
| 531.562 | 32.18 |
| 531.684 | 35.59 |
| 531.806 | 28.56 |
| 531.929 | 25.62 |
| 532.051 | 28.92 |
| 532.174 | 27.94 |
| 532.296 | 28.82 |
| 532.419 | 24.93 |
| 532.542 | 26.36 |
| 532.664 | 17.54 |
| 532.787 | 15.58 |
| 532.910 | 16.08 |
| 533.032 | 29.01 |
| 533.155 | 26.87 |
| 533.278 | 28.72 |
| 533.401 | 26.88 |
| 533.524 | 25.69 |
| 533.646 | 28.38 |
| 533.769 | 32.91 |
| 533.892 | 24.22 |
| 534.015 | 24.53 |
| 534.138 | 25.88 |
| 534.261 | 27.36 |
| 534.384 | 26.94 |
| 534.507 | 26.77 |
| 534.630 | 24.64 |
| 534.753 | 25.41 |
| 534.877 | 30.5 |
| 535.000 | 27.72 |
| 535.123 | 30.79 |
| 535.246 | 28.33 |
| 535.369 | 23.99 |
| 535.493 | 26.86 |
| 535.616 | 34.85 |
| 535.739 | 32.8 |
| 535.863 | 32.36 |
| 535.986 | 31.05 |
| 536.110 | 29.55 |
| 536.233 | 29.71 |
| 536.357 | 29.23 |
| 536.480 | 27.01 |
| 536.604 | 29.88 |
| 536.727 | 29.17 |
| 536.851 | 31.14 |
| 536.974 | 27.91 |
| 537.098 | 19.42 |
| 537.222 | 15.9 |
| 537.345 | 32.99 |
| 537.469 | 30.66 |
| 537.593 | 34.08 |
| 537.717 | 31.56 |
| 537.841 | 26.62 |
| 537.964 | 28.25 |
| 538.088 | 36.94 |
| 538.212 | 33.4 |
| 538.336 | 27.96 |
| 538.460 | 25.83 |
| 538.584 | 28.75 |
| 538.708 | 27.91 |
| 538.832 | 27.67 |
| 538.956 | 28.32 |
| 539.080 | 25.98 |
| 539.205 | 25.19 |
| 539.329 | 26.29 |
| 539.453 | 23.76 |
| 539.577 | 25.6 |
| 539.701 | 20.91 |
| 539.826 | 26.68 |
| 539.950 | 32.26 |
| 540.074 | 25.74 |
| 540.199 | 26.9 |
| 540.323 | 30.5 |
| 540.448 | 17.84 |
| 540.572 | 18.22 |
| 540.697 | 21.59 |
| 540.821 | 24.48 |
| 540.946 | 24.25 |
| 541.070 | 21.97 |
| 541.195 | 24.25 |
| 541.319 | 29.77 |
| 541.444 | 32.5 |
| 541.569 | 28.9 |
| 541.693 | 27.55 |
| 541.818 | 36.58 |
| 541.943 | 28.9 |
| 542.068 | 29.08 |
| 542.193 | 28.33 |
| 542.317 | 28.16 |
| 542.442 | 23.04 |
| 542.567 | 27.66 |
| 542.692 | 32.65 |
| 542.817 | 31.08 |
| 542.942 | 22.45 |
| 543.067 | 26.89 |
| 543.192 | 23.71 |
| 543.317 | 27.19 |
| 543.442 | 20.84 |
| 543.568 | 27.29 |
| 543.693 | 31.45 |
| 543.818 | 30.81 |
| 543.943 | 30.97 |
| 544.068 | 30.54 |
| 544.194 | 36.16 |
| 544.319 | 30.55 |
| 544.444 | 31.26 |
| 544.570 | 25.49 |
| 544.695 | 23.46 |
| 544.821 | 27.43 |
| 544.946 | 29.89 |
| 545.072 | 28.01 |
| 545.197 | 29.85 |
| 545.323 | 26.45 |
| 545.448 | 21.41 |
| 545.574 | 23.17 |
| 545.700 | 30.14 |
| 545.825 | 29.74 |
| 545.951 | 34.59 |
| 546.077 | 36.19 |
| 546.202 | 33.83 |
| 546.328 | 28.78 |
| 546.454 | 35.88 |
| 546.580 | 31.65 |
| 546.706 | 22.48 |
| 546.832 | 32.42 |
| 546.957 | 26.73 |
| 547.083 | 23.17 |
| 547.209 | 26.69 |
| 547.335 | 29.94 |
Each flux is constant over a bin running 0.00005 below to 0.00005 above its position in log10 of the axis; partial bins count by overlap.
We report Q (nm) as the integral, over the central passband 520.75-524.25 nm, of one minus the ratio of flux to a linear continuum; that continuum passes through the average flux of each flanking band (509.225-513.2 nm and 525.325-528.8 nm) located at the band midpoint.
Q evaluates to -0.33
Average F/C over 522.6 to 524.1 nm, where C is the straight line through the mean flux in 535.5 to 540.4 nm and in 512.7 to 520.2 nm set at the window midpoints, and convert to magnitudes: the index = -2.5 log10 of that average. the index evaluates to -0.183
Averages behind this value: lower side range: 18.5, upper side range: 28.4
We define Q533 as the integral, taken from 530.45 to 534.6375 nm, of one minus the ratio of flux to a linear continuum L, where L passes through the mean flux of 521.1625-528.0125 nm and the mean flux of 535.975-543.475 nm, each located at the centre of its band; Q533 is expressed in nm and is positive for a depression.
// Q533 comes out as -0.020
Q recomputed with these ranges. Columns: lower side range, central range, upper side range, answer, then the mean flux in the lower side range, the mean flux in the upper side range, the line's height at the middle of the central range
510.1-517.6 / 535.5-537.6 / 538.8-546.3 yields -0.27 nm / 19.2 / 27.6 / 25.8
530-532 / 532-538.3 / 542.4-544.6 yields 0.27 nm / 29.3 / 28.4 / 29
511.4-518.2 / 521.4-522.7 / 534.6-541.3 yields -0.39 nm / 18.8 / 27.5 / 21.5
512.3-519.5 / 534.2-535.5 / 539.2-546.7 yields -0.13 nm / 17.9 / 27.8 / 24.8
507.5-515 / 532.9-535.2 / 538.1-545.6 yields -0.14 nm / 20.2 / 27.3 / 25.5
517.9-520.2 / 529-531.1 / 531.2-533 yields -0.22 nm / 18.2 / 26.4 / 25.1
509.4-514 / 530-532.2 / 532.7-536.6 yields -0.25 nm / 19.7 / 27.4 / 26.2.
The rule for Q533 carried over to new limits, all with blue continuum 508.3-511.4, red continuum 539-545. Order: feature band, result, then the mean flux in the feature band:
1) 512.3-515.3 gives 0.12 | 20.1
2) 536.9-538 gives -0.06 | 27.5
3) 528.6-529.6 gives -0.19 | 28.9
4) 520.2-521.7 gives 0.09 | 21.2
